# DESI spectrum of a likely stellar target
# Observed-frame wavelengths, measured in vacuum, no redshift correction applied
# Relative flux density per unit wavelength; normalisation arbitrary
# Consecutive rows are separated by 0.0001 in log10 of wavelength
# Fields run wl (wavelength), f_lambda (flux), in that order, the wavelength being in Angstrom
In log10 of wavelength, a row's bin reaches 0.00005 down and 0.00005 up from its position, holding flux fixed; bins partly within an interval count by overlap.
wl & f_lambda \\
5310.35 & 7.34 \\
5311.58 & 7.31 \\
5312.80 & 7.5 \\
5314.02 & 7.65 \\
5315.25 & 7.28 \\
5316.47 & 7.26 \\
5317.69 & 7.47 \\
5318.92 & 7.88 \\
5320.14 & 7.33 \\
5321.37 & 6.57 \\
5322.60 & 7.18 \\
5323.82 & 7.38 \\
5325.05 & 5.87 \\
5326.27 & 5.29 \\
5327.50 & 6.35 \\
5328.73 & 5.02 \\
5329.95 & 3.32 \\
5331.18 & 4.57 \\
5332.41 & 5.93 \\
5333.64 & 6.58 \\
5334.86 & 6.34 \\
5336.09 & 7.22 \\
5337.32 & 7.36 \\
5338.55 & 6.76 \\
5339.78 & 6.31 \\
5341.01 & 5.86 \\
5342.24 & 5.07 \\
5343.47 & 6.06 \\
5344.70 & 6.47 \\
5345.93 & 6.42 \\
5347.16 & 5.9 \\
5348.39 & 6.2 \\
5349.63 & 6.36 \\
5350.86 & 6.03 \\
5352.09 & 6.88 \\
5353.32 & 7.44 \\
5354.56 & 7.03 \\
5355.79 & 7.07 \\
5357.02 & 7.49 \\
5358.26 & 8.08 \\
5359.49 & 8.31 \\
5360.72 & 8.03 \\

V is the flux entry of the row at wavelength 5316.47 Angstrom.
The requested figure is 7.26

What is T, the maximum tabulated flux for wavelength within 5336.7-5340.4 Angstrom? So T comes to 7.36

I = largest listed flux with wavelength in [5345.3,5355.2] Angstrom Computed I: 7.44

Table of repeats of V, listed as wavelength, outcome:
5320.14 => 7.33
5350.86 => 6.03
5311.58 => 7.31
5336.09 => 7.22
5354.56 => 7.03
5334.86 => 6.34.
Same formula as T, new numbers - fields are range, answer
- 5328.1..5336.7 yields 7.22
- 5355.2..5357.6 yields 7.49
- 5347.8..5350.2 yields 6.36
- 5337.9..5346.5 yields 6.76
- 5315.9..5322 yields 7.88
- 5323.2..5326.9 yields 7.38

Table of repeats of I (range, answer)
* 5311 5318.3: 7.65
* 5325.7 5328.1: 6.35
